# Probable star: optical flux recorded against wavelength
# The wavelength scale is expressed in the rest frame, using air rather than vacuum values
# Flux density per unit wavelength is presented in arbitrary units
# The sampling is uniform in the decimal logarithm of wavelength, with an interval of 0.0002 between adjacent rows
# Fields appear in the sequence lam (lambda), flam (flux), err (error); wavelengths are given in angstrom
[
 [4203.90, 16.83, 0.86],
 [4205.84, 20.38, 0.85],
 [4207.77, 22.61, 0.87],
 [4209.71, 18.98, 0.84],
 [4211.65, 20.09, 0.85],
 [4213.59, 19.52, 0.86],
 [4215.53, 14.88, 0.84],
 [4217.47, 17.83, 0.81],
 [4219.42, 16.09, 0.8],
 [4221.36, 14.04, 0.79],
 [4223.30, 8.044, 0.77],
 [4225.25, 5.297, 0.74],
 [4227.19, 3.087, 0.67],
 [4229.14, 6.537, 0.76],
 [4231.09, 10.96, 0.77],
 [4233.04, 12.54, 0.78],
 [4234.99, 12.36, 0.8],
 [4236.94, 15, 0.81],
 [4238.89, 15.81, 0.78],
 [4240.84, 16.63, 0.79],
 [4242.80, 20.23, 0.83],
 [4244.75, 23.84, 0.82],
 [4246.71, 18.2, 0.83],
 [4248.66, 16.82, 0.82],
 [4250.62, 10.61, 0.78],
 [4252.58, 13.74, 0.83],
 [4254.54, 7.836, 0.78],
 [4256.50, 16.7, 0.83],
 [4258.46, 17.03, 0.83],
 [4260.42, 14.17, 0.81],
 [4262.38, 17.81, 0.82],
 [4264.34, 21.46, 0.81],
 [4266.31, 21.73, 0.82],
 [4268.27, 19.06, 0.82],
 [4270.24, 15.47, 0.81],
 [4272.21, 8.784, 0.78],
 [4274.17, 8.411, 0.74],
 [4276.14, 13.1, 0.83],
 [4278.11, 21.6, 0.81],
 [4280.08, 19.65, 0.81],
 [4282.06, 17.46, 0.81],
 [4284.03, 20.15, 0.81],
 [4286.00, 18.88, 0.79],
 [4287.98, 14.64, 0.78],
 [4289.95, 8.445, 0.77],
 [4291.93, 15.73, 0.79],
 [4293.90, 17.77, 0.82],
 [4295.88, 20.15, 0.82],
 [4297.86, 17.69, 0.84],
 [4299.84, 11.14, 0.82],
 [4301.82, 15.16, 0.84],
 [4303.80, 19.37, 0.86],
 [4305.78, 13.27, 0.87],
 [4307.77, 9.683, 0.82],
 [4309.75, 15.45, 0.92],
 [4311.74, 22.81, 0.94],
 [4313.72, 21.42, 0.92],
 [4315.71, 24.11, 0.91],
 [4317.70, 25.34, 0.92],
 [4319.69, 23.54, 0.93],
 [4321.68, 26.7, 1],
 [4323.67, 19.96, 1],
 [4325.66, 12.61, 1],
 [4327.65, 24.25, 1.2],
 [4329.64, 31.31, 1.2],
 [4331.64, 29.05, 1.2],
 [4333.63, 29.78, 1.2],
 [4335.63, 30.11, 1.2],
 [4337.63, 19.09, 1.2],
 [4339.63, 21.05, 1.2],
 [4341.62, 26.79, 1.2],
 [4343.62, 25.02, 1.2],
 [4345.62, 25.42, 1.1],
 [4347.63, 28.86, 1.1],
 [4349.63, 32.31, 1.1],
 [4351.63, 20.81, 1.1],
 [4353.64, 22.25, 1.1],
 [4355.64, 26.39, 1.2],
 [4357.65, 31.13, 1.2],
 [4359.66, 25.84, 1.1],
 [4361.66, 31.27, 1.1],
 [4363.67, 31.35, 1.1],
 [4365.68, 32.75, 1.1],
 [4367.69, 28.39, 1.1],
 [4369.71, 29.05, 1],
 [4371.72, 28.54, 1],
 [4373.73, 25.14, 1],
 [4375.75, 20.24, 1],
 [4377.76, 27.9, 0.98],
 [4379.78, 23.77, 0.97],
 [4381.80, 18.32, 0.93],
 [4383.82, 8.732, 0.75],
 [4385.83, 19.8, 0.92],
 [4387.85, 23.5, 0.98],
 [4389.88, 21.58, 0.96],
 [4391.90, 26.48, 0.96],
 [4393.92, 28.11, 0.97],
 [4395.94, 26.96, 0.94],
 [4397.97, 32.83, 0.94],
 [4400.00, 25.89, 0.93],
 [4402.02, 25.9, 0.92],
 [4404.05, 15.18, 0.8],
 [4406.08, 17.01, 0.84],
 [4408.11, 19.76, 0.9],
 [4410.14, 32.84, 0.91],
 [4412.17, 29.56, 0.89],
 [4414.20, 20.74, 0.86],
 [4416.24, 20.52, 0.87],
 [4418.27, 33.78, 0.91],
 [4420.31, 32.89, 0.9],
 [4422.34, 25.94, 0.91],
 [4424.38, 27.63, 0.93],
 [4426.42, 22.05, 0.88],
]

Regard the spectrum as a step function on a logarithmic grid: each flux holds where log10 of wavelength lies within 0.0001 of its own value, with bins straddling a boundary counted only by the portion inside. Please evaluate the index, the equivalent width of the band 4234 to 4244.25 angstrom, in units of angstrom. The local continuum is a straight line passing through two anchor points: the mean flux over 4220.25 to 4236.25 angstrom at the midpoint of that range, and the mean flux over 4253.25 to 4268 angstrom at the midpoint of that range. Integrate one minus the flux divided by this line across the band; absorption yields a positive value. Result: -3.9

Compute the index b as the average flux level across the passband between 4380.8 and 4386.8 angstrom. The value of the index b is 15.6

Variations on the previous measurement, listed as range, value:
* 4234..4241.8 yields 15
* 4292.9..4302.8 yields 16.4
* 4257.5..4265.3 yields 17.6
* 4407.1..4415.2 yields 25.8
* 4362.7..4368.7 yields 30.8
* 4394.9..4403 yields 27.9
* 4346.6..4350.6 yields 30.5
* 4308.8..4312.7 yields 19.1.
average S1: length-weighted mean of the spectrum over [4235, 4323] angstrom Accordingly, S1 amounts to 17.1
